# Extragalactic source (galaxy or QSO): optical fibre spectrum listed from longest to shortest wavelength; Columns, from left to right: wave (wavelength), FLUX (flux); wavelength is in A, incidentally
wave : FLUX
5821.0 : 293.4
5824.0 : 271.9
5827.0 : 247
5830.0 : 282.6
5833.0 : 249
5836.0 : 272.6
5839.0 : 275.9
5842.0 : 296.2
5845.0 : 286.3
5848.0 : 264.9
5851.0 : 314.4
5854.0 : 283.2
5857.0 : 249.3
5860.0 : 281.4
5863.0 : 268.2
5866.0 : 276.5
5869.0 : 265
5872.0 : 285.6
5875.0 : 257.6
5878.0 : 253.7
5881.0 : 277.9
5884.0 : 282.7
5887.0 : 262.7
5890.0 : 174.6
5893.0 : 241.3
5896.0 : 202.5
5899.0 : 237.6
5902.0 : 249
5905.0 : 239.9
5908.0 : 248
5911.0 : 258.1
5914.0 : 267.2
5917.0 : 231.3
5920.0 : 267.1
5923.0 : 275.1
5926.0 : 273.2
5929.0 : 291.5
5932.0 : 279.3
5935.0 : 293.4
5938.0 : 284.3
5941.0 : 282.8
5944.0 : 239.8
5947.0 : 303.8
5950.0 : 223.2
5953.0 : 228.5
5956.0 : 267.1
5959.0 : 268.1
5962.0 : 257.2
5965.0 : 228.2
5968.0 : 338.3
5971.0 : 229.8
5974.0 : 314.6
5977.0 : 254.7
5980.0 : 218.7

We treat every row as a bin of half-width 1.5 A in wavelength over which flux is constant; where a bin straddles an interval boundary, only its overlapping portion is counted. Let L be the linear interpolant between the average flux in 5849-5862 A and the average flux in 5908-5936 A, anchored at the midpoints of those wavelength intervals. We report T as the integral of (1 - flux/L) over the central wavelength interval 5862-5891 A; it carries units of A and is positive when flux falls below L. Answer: 1.61 A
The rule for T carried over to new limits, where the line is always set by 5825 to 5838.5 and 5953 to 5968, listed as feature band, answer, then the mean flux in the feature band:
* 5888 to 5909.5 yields 2.8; 228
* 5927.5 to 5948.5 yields -1.7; 282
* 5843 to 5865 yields -1.3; 279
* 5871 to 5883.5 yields -0.3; 269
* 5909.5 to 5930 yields -0.3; 266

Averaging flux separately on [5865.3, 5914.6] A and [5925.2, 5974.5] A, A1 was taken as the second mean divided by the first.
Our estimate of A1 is 1.07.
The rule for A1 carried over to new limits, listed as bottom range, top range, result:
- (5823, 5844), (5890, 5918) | 0.88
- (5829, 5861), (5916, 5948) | 0.99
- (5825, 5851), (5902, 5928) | 0.94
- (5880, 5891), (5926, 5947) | 1.11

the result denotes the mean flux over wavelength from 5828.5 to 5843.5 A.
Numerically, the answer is 275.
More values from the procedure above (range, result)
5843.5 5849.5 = 276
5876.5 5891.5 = 250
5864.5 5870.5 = 271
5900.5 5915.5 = 252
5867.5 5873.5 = 275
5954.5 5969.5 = 272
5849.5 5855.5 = 299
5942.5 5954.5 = 249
